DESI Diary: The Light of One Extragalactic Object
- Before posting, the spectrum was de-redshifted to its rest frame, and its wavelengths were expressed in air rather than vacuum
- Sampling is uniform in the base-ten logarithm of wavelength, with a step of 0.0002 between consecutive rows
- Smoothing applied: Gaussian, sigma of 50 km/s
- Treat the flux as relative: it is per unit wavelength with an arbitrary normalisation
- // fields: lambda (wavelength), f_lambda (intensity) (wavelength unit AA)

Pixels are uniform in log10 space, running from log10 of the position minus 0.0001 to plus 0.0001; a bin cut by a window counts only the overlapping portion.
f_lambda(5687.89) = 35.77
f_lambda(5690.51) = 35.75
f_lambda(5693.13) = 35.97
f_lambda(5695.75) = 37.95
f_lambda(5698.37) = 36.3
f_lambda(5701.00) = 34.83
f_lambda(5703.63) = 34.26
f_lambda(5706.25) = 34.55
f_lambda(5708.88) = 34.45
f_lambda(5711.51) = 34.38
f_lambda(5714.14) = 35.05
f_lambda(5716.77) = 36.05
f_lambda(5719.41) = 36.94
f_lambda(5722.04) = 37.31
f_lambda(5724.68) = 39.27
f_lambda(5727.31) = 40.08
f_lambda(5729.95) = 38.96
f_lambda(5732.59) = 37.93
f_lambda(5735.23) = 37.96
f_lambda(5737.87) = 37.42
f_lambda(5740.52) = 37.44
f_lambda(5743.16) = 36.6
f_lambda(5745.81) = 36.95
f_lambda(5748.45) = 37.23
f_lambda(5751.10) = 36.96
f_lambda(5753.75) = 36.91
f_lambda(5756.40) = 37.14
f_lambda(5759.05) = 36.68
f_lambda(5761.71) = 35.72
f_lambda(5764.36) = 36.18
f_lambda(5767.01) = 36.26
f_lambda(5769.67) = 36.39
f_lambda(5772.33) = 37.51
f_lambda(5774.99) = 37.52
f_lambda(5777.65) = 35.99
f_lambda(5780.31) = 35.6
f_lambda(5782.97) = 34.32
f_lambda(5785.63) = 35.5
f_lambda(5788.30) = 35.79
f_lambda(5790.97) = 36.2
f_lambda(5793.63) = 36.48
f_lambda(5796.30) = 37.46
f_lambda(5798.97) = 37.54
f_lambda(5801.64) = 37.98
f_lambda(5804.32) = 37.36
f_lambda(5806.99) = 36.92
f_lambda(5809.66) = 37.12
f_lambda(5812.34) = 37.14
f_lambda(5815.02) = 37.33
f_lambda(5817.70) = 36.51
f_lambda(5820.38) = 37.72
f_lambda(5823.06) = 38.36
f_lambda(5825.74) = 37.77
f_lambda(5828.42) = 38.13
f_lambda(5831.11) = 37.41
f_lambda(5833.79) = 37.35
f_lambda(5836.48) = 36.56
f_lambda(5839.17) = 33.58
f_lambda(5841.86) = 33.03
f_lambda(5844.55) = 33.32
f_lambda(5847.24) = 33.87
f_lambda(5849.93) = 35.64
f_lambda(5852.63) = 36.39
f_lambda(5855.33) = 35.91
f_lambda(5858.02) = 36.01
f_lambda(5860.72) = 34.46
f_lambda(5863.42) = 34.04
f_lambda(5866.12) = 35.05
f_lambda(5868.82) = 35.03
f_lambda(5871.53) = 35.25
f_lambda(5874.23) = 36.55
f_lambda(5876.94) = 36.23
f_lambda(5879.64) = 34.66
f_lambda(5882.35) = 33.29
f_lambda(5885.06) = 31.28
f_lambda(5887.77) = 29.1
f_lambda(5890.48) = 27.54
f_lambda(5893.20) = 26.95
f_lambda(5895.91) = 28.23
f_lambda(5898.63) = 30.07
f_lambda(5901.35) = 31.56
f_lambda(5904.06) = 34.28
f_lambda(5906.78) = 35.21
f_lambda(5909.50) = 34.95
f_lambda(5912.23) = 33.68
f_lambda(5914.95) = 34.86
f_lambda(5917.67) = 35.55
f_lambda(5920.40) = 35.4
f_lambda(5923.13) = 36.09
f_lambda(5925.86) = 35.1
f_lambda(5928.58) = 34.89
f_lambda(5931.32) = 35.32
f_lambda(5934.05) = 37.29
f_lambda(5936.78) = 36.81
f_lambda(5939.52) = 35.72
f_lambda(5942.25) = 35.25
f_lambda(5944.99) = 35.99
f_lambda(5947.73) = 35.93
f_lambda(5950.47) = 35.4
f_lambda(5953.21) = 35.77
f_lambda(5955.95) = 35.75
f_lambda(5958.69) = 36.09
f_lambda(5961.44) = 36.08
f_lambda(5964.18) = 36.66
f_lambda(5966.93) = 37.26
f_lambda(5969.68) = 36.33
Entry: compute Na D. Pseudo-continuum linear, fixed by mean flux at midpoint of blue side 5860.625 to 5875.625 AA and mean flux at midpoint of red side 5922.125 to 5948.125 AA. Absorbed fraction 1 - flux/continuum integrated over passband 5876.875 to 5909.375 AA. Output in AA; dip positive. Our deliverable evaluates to 3.6 AA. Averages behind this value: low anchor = 35.1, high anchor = 35.8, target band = 31.5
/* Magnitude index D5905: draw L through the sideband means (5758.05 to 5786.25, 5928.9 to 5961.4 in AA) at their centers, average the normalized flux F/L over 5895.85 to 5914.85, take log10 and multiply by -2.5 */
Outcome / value 0.09 mag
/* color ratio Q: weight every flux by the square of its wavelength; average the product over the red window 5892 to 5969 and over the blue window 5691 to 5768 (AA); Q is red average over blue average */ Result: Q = 1.0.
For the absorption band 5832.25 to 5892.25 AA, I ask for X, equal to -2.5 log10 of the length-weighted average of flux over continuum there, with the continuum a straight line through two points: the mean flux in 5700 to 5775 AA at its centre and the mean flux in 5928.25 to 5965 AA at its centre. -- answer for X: 0.06 mag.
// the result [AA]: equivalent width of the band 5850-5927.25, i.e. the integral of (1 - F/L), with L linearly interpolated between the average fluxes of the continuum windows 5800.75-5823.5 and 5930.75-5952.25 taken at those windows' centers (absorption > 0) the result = 6.0 AA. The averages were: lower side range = 37.3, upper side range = 36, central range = 33.7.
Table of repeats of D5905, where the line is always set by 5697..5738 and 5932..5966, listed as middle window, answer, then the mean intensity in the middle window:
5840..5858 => 0.047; 34.8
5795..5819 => -0.025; 37.3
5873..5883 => 0.028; 35.3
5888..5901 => 0.259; 28.5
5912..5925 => 0.027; 35.2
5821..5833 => -0.046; 37.9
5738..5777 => -0.009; 36.8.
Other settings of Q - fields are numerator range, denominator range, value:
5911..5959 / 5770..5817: 1.02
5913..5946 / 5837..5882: 1.05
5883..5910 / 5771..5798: 0.88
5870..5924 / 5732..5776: 0.94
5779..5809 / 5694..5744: 1.02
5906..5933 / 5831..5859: 1.02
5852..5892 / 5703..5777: 0.97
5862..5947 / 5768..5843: 0.96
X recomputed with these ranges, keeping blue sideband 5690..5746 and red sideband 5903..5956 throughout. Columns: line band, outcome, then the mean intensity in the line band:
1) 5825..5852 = 0.01 mag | 35.6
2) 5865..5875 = 0.01 mag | 35.4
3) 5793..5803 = -0.04 mag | 37.4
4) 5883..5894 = 0.22 mag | 29.1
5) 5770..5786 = 0.01 mag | 36.1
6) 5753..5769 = 0.00 mag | 36.5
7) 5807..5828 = -0.04 mag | 37.4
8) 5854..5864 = 0.02 mag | 35.2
